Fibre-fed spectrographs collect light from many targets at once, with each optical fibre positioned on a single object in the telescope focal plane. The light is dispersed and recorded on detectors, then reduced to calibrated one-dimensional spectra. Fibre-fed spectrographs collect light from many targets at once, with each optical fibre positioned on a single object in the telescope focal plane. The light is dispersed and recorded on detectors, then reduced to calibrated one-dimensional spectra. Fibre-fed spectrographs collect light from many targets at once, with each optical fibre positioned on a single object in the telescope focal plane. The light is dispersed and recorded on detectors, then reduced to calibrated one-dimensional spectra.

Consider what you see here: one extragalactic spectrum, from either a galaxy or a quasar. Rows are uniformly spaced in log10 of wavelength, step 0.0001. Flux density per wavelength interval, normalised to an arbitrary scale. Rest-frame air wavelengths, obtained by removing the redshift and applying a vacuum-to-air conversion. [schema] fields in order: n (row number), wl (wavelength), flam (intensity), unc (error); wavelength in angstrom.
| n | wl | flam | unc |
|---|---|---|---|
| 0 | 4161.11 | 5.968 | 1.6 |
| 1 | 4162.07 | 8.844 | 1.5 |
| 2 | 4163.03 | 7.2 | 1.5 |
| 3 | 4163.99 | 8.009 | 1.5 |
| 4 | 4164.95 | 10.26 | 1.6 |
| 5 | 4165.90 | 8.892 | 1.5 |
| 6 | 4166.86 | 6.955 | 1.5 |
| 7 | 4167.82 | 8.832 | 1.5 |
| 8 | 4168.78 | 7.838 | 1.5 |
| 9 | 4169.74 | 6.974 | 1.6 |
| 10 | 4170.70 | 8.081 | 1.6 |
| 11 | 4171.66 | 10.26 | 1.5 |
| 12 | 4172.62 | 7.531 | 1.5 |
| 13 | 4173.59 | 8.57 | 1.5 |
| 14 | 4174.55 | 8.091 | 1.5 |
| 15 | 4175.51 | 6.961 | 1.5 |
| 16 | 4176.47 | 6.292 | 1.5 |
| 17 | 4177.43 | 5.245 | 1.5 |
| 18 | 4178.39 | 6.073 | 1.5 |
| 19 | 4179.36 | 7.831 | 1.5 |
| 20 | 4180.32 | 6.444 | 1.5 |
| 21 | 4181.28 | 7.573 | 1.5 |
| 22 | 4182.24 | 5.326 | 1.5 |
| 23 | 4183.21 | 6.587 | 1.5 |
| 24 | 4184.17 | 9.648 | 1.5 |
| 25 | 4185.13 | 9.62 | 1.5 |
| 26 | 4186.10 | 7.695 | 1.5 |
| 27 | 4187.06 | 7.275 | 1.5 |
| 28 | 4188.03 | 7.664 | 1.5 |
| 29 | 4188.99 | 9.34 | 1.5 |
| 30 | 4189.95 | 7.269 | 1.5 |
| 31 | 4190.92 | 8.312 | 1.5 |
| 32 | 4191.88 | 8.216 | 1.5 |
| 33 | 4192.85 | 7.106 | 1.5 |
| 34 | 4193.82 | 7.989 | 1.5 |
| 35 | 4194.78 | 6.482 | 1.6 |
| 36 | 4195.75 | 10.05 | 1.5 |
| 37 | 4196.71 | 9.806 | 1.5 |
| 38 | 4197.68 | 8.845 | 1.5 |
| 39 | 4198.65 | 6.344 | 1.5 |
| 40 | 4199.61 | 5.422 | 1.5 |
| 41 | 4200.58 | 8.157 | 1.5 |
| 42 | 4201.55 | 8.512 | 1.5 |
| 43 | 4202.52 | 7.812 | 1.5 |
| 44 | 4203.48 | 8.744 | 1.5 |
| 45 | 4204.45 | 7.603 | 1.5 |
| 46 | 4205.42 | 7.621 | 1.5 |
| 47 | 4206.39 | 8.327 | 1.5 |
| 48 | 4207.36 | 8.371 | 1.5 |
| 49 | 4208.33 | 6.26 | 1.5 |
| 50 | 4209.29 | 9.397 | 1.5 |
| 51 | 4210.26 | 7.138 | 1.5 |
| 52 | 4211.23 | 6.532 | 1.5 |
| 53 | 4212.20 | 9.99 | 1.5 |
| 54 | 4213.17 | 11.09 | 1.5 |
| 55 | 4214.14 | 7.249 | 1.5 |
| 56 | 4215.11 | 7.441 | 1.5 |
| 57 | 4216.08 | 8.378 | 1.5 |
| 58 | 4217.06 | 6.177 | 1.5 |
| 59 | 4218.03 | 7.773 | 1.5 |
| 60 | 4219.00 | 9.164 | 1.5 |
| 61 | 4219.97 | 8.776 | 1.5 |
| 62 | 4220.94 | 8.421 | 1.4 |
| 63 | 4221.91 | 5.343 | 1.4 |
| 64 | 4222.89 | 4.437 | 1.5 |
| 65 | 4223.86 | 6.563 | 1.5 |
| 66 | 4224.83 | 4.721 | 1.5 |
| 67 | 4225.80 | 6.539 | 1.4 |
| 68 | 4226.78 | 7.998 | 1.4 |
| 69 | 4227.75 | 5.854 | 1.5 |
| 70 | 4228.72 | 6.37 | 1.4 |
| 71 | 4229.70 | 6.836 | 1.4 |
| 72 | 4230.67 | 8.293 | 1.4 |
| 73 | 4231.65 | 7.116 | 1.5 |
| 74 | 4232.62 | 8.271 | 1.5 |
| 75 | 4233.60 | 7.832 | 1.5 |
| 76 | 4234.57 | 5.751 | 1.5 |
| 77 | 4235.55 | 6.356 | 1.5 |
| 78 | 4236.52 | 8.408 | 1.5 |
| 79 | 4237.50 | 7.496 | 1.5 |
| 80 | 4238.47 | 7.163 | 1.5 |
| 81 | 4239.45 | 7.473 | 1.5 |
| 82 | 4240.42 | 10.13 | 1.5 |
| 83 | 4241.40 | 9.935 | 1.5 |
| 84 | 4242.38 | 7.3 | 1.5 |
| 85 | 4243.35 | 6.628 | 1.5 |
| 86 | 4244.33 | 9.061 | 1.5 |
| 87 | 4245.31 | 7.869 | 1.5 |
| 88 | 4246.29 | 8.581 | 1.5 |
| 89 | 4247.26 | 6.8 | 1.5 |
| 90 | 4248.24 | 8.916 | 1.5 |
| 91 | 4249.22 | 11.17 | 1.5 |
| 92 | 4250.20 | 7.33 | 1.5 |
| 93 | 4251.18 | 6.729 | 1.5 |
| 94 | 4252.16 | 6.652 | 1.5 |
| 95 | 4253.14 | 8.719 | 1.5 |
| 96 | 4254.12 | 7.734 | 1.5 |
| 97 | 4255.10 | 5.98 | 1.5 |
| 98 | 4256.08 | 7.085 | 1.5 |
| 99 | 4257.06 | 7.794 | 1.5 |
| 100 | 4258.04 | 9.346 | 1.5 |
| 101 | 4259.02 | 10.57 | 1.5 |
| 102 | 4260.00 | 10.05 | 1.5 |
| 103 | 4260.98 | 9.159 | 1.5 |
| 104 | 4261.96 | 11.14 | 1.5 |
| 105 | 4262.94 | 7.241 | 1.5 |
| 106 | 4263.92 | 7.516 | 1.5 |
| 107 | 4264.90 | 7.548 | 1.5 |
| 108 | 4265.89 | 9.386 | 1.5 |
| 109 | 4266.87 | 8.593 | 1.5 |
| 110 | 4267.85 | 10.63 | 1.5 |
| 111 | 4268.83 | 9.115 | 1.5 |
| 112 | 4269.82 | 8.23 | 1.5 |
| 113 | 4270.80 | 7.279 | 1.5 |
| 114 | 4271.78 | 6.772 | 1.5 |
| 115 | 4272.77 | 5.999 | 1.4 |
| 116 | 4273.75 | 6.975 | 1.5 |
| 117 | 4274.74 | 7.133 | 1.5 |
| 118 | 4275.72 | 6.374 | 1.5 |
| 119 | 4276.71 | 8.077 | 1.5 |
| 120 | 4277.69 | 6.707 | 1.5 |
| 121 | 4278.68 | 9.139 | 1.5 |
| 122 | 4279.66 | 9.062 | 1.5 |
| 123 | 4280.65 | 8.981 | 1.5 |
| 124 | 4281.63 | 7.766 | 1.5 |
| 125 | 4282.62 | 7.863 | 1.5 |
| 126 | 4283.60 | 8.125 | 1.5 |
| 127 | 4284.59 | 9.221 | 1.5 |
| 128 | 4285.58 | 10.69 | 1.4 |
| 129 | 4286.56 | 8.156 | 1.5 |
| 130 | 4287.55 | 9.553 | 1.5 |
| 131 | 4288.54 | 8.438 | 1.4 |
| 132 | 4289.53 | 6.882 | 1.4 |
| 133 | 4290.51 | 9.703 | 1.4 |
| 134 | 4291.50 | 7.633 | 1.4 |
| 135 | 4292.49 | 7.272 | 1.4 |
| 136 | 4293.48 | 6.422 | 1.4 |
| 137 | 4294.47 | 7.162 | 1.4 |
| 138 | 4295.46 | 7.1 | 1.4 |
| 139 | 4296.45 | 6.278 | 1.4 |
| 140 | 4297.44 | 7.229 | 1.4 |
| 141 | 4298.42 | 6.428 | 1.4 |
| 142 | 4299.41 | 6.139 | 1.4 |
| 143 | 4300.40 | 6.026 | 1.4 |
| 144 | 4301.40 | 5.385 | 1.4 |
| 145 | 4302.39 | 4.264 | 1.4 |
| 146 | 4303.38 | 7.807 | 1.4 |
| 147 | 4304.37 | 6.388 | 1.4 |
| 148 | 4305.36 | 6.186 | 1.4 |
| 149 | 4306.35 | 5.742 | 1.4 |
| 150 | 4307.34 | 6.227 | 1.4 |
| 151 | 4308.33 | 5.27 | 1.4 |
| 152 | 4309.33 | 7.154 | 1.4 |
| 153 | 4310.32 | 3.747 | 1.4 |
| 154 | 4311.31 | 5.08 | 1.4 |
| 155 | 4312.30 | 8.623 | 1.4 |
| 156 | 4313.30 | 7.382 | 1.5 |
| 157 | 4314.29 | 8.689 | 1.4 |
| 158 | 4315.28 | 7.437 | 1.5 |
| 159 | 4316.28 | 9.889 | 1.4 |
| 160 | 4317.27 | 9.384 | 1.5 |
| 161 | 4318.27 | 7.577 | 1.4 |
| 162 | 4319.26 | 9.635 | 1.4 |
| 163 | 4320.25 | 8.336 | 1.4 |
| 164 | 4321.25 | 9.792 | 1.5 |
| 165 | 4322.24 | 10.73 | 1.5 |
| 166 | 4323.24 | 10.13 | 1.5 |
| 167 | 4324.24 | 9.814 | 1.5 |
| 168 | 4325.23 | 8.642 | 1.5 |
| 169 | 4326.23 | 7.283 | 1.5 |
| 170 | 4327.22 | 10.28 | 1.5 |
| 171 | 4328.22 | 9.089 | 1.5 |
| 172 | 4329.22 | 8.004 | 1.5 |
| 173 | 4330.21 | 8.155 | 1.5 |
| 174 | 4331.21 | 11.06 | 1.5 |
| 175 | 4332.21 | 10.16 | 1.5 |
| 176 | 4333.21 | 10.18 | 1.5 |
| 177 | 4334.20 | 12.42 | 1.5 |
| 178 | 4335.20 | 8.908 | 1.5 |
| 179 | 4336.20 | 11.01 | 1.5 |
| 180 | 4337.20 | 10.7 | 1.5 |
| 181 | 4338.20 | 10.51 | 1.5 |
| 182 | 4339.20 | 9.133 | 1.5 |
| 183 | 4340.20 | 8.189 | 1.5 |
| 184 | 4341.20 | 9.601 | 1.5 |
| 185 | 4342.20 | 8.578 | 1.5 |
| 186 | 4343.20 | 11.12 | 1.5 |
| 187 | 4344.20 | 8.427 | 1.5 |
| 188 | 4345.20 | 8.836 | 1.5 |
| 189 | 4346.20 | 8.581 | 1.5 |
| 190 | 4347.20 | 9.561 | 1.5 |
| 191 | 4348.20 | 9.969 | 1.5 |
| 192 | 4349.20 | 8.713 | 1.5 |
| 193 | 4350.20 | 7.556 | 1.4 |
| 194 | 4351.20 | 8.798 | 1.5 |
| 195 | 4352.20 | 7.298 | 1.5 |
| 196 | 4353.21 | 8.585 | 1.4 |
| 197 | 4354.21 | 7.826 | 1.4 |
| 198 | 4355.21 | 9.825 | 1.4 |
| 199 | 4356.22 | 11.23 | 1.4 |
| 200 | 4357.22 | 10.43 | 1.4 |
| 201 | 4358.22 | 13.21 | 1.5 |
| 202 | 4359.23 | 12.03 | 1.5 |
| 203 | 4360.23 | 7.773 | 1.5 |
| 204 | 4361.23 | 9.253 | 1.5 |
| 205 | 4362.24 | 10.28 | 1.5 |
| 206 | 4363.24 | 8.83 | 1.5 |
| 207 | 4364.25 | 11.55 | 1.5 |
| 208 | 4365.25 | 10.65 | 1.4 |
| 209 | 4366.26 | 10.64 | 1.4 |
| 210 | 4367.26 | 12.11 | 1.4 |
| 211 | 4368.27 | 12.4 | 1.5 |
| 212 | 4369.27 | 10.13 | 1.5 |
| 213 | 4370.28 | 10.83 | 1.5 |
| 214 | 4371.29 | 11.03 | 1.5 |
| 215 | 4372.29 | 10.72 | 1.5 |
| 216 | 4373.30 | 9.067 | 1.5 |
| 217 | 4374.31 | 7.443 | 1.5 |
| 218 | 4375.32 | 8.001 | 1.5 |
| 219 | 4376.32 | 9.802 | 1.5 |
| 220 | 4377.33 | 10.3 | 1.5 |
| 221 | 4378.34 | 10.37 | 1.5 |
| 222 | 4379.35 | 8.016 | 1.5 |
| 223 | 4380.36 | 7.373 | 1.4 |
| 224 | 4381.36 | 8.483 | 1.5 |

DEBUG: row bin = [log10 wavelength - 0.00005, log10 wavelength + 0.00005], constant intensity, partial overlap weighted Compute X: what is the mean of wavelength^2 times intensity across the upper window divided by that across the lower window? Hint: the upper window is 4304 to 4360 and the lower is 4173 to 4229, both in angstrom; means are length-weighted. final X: 1.2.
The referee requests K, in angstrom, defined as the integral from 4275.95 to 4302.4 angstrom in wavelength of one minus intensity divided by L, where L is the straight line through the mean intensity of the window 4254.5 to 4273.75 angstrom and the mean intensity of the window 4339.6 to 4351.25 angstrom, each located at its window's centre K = 2.7 angstrom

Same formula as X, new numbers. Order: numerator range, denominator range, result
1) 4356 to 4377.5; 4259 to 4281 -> 1.31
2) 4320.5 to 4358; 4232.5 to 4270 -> 1.19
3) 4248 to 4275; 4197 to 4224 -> 1.09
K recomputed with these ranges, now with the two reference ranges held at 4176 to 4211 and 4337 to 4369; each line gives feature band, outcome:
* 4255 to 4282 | 1.3 angstrom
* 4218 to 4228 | 1.5 angstrom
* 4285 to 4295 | 0.8 angstrom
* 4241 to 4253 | 0.4 angstrom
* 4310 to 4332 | 1.7 angstrom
